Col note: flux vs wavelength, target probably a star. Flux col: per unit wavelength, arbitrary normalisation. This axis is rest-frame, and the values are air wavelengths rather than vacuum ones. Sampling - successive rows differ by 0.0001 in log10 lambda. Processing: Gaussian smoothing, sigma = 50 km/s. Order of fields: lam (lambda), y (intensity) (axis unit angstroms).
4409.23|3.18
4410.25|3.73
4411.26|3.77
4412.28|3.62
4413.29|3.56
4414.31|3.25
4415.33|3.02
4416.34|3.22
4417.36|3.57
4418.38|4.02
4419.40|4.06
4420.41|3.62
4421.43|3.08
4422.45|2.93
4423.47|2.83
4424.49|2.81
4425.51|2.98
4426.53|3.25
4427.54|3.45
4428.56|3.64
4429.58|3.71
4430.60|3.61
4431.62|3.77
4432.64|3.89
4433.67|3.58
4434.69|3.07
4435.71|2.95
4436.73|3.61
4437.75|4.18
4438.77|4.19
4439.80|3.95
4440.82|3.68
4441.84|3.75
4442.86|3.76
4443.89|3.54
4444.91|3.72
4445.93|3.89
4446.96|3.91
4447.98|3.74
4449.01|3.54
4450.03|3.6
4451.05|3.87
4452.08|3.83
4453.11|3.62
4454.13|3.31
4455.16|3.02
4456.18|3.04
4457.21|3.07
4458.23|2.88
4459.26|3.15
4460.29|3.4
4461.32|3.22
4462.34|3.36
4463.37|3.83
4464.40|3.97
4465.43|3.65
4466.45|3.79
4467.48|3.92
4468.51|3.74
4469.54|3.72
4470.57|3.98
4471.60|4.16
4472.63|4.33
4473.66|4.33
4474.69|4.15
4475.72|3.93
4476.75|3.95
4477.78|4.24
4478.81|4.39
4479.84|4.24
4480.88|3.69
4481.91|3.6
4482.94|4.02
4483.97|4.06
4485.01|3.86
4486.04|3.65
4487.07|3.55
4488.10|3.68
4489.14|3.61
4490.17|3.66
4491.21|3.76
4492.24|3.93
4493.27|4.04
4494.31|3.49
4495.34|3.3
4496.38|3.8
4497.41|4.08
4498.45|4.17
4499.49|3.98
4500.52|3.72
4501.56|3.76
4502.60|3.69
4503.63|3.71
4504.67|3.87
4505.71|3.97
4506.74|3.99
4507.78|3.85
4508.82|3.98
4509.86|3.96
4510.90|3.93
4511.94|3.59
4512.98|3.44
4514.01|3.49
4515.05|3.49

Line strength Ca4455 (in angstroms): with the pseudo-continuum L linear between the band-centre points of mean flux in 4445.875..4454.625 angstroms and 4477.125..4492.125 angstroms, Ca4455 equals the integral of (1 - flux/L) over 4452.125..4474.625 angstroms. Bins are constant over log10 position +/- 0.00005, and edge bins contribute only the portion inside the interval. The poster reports 0.9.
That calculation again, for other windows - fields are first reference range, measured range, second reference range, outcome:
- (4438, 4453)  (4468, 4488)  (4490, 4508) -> -0.9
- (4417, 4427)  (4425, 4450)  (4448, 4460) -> -2.2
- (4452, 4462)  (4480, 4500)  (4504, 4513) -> -0.9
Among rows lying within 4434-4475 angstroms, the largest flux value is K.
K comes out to 4.33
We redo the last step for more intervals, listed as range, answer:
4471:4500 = 4.39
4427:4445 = 4.19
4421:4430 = 3.71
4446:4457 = 3.91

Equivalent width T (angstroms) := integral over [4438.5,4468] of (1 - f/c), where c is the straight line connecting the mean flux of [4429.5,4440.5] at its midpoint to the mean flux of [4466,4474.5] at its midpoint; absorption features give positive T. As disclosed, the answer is 2.0 angstroms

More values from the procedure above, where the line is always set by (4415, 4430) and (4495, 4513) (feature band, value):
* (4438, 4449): -1.06 angstroms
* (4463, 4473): -0.78 angstroms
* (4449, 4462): 0.74 angstroms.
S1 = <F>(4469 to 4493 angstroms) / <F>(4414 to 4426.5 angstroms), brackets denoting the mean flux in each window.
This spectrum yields 1.20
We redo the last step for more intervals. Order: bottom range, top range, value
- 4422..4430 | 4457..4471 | 1.11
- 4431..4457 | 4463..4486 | 1.09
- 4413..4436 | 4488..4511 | 1.13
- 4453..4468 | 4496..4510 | 1.14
